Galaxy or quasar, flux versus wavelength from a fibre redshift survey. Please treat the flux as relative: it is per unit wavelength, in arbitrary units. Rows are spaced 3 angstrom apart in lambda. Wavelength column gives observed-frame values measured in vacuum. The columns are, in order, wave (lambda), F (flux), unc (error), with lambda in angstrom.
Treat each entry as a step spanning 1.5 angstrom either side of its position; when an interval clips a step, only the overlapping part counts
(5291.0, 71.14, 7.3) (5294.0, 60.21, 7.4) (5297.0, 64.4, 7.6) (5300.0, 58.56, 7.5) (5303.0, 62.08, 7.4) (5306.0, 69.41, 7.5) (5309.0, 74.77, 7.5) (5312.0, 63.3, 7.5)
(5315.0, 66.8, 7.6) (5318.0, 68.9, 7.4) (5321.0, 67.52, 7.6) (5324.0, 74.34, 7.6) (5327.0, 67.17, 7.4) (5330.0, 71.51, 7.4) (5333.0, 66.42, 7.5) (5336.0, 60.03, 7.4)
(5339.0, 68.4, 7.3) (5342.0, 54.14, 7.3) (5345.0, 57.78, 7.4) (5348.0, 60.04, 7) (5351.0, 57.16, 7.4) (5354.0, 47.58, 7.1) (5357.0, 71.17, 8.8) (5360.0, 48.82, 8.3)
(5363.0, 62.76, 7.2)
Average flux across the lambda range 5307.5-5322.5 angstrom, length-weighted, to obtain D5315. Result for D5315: 68.3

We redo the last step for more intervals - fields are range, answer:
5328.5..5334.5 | 69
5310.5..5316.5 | 65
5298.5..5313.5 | 65.6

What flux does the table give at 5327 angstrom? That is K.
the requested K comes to 67.17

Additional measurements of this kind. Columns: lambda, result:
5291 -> 71.14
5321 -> 67.52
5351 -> 57.16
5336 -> 60.03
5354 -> 47.58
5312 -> 63.3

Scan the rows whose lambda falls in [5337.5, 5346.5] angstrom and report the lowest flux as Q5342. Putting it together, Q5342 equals 54.14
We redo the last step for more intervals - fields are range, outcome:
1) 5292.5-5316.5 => 58.56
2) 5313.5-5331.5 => 66.8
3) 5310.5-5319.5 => 63.3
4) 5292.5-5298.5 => 60.21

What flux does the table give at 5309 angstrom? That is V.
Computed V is 74.77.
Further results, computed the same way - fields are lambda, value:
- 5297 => 64.4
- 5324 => 74.34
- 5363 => 62.76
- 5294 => 60.21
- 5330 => 71.51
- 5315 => 66.8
